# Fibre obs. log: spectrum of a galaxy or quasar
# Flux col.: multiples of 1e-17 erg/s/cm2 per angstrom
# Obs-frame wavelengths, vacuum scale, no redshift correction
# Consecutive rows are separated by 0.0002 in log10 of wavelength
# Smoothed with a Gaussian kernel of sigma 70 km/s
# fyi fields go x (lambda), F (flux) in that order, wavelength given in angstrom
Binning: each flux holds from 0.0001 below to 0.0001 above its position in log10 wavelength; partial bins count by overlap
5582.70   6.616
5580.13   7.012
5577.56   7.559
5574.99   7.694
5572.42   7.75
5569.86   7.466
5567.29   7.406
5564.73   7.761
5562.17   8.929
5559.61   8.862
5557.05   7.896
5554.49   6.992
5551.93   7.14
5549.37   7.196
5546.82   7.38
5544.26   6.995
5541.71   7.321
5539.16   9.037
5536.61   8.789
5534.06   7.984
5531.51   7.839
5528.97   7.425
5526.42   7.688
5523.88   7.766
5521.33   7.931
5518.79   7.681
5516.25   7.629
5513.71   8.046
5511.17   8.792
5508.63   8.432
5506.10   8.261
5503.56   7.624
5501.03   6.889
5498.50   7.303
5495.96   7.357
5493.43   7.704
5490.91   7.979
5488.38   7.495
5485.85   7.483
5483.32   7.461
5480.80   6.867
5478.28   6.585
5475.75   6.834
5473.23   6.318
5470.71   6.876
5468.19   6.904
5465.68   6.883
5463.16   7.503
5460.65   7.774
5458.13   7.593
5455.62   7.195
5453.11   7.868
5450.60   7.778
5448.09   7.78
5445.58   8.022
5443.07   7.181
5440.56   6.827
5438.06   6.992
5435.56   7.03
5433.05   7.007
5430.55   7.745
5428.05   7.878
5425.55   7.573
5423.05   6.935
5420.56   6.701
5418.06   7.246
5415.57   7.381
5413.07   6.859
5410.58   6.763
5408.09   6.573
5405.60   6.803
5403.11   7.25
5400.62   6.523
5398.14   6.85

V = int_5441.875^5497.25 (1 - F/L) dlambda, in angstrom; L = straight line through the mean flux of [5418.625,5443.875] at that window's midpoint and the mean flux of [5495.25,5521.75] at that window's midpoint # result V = 1.2 angstrom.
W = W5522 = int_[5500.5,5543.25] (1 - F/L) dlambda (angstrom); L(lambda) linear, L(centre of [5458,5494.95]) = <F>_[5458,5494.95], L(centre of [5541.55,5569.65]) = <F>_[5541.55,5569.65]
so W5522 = -2.94 angstrom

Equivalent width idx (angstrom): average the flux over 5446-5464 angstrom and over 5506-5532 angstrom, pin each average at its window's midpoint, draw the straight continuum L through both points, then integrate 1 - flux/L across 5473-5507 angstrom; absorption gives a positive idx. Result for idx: 2.2 angstrom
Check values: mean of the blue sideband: 7.66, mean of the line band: 7.32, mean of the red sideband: 7.94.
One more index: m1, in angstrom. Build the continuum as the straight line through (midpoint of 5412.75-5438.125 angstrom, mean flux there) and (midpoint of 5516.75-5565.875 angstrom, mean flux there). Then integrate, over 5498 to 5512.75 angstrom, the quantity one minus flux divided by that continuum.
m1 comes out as -0.5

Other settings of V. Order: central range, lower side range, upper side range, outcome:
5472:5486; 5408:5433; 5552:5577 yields 1.1 angstrom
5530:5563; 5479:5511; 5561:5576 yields -0.4 angstrom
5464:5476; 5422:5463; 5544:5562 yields 1.1 angstrom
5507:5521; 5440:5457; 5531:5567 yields -0.7 angstrom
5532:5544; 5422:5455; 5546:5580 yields -0.8 angstrom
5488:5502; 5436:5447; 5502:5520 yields 0.7 angstrom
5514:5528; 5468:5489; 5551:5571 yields -0.7 angstrom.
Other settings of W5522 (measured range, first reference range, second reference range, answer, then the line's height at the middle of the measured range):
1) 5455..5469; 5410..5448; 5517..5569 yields 0.1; 7.4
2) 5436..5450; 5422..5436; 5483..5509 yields 0.1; 7.43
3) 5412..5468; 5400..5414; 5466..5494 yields -3.2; 6.95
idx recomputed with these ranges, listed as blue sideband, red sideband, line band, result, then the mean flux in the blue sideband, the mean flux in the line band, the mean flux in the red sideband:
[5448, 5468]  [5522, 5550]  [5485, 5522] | -0.5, 7.5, 7.78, 7.78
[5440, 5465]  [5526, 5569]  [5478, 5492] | 0.5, 7.55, 7.35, 7.8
